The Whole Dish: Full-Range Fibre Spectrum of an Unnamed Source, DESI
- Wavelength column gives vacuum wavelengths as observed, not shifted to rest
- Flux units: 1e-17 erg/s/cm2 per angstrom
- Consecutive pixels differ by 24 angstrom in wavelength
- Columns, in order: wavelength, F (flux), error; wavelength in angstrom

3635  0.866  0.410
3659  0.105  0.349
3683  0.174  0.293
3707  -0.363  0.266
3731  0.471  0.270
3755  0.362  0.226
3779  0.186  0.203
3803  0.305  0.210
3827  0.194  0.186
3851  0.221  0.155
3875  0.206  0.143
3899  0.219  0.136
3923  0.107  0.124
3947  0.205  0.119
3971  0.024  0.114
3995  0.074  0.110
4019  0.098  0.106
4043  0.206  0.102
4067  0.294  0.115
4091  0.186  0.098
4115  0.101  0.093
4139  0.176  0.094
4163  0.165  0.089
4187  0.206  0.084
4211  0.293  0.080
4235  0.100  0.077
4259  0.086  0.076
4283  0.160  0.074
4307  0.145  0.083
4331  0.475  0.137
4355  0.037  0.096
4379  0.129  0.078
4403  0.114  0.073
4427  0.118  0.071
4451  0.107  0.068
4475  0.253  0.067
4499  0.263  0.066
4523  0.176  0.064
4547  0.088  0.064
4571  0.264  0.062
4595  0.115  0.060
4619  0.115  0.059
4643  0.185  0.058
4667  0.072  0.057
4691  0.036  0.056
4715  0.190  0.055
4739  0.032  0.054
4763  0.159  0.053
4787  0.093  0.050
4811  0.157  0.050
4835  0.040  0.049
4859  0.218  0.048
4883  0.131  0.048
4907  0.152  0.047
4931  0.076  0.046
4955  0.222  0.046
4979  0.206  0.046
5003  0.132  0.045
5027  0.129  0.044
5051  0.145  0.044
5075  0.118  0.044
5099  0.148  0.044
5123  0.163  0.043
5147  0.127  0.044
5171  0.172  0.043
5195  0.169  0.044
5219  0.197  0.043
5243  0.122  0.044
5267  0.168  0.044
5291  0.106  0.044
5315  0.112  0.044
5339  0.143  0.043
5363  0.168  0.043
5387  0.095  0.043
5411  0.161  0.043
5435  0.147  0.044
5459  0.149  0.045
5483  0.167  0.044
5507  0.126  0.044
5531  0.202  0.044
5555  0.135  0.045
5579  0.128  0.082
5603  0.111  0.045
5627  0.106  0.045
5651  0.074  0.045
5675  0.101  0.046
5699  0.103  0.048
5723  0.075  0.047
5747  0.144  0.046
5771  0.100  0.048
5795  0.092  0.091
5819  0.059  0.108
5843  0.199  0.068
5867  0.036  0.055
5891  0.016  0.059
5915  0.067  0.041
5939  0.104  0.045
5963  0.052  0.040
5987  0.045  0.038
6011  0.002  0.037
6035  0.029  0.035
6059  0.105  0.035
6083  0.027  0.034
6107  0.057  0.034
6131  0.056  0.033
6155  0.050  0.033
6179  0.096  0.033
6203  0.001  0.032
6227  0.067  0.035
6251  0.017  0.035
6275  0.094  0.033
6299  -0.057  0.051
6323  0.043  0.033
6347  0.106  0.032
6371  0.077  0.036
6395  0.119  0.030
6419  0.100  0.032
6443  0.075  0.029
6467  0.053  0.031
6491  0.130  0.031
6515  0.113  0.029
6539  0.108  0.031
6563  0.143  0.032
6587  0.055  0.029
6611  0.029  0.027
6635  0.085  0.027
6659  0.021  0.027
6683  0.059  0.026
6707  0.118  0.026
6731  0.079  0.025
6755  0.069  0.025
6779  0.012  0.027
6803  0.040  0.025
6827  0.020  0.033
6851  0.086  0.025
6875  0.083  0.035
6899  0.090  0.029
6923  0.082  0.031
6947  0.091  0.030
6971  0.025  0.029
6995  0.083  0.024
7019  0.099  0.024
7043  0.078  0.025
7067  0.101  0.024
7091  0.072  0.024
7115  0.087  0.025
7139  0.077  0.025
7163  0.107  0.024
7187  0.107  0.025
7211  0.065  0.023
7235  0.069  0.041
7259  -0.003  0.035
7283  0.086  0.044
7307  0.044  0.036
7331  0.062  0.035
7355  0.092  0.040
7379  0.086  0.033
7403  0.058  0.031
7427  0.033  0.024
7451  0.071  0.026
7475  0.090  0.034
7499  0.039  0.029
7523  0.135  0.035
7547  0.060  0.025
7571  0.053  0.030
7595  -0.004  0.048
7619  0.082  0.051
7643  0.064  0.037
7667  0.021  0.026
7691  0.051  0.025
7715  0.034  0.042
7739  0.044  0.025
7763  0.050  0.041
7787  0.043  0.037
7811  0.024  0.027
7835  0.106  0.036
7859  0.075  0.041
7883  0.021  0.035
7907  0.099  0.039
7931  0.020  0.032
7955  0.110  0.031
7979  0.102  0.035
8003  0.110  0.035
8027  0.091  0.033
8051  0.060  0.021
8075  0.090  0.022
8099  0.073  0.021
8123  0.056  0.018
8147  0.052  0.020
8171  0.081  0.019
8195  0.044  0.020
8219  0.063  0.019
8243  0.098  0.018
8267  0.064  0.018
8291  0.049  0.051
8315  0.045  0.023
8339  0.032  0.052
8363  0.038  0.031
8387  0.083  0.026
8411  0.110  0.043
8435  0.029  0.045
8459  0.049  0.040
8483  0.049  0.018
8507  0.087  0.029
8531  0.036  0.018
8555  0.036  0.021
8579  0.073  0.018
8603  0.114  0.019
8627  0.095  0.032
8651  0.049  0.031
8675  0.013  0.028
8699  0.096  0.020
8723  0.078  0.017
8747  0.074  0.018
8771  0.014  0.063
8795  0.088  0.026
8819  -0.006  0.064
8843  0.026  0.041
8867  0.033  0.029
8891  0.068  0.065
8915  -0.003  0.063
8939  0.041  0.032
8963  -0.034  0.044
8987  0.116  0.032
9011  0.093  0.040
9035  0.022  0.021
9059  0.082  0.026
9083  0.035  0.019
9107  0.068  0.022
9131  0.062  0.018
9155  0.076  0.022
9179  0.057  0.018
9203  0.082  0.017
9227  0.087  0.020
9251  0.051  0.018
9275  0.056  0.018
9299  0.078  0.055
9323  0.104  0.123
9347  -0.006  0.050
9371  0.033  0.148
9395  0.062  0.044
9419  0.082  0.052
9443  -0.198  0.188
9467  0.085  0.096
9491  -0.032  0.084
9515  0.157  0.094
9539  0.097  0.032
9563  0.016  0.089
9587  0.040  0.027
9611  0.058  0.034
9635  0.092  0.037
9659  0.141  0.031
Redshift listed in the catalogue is 1.621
